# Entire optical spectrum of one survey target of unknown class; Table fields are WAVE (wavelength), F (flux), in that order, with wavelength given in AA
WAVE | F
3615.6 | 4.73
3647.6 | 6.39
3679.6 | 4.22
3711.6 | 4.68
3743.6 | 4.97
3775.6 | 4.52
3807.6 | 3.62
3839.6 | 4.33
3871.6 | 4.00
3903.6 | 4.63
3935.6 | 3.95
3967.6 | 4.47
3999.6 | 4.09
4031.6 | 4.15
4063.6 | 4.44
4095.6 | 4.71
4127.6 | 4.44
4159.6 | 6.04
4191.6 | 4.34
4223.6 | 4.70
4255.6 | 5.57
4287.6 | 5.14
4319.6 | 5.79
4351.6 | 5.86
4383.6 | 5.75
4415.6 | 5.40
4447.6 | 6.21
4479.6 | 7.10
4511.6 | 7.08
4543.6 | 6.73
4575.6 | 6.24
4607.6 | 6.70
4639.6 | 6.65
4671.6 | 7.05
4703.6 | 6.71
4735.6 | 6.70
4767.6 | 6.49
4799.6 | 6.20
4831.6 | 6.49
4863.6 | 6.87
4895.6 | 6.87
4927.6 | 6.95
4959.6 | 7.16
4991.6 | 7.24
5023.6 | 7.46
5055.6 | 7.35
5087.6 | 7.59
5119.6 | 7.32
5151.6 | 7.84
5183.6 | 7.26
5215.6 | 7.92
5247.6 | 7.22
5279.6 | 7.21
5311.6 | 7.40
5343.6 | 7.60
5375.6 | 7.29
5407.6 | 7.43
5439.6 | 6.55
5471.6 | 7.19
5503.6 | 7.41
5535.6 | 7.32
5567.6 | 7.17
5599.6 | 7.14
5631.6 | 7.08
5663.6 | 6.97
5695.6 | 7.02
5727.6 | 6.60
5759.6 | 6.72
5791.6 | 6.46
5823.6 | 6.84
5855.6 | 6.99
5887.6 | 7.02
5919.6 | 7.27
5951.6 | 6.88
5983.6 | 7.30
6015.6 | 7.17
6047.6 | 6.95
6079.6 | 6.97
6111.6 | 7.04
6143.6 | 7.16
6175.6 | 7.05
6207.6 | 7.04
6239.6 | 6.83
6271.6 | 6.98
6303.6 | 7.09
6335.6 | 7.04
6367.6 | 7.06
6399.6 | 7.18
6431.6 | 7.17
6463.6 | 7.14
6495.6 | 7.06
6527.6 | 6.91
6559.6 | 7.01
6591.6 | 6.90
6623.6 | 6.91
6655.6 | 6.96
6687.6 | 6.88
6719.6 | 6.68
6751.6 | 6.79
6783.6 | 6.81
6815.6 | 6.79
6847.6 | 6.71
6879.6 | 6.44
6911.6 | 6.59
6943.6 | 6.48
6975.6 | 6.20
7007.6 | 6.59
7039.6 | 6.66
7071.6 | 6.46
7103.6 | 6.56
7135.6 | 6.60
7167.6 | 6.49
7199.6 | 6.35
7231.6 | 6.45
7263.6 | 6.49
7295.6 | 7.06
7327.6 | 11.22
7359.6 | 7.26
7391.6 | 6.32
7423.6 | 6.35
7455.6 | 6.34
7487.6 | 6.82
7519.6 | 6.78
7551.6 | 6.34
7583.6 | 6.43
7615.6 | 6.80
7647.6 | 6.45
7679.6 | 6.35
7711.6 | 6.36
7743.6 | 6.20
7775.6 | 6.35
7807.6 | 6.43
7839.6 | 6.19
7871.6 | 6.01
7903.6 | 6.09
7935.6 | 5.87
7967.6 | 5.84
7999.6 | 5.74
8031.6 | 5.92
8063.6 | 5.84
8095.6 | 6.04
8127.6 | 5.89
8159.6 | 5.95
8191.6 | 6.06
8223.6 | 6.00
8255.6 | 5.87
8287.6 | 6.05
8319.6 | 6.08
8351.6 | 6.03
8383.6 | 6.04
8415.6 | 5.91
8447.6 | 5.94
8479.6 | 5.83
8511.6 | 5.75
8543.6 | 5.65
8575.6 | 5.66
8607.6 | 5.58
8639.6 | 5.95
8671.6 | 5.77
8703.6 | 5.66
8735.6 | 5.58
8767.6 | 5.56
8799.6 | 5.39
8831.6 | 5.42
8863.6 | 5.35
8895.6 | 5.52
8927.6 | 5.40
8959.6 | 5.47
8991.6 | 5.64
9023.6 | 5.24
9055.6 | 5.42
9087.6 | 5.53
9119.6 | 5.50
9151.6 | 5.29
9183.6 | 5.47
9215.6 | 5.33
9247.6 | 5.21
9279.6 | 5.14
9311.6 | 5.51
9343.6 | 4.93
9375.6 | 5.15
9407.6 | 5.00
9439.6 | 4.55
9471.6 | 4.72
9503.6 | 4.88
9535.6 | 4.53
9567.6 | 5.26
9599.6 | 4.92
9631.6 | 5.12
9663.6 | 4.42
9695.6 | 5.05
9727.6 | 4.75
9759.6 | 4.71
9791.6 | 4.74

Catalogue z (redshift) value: 0.115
